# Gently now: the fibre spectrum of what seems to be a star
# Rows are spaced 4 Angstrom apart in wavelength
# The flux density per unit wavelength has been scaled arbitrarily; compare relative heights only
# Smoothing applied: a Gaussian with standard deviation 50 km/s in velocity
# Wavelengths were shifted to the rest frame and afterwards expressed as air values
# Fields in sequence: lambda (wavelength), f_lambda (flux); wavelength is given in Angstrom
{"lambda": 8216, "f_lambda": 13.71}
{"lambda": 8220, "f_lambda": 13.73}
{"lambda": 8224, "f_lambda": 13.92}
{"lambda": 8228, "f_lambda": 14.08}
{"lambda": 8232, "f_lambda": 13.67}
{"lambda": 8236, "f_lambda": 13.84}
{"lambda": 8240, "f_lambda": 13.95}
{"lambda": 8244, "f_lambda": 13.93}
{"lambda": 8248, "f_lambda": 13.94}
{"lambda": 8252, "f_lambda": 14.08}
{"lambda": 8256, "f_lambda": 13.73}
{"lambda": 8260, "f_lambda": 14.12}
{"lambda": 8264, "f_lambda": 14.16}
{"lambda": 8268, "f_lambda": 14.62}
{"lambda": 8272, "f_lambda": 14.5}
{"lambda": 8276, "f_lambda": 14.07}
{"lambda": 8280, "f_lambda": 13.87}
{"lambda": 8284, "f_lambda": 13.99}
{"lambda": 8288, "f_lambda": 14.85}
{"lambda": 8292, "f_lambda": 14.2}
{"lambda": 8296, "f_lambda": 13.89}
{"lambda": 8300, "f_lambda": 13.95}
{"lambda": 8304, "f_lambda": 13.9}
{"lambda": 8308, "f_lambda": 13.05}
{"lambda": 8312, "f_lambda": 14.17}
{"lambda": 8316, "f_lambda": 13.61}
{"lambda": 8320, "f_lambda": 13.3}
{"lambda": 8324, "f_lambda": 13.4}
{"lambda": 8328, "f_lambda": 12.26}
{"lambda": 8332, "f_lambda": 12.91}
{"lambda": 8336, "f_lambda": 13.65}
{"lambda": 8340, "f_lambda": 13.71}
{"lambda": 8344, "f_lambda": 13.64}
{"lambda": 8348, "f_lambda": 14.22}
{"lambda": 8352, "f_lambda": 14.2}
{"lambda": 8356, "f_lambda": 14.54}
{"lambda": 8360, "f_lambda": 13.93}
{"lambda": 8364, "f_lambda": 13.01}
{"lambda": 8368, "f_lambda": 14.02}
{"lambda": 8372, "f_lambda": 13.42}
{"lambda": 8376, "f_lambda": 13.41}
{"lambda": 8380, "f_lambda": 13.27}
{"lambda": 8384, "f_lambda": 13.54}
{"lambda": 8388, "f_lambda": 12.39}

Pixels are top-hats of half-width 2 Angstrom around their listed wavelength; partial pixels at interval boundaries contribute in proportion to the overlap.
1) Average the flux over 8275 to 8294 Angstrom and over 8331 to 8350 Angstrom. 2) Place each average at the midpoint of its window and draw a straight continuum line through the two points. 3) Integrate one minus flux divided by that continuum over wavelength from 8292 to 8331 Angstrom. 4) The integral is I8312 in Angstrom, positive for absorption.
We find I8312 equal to 1.2 Angstrom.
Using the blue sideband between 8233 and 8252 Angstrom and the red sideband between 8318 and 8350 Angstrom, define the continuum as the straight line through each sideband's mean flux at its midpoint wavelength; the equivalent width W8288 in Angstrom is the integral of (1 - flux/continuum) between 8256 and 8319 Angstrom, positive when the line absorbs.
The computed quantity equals -1.8 Angstrom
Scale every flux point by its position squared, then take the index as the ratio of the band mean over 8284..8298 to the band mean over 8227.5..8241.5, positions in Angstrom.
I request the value 1.04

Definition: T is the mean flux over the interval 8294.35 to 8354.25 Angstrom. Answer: 13.6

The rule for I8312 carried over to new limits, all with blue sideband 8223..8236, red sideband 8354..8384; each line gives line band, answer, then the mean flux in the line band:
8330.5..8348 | 0.2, 13.6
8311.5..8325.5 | 0.2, 13.6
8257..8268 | -0.3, 14.2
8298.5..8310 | 0.1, 13.6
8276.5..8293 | -0.5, 14.2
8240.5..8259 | -0.1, 13.9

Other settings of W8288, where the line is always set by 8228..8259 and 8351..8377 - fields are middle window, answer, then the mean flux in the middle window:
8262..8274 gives -0.5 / 14.4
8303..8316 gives 0.2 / 13.7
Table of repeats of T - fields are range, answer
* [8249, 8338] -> 13.8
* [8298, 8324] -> 13.6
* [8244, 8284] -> 14.1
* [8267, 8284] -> 14.2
